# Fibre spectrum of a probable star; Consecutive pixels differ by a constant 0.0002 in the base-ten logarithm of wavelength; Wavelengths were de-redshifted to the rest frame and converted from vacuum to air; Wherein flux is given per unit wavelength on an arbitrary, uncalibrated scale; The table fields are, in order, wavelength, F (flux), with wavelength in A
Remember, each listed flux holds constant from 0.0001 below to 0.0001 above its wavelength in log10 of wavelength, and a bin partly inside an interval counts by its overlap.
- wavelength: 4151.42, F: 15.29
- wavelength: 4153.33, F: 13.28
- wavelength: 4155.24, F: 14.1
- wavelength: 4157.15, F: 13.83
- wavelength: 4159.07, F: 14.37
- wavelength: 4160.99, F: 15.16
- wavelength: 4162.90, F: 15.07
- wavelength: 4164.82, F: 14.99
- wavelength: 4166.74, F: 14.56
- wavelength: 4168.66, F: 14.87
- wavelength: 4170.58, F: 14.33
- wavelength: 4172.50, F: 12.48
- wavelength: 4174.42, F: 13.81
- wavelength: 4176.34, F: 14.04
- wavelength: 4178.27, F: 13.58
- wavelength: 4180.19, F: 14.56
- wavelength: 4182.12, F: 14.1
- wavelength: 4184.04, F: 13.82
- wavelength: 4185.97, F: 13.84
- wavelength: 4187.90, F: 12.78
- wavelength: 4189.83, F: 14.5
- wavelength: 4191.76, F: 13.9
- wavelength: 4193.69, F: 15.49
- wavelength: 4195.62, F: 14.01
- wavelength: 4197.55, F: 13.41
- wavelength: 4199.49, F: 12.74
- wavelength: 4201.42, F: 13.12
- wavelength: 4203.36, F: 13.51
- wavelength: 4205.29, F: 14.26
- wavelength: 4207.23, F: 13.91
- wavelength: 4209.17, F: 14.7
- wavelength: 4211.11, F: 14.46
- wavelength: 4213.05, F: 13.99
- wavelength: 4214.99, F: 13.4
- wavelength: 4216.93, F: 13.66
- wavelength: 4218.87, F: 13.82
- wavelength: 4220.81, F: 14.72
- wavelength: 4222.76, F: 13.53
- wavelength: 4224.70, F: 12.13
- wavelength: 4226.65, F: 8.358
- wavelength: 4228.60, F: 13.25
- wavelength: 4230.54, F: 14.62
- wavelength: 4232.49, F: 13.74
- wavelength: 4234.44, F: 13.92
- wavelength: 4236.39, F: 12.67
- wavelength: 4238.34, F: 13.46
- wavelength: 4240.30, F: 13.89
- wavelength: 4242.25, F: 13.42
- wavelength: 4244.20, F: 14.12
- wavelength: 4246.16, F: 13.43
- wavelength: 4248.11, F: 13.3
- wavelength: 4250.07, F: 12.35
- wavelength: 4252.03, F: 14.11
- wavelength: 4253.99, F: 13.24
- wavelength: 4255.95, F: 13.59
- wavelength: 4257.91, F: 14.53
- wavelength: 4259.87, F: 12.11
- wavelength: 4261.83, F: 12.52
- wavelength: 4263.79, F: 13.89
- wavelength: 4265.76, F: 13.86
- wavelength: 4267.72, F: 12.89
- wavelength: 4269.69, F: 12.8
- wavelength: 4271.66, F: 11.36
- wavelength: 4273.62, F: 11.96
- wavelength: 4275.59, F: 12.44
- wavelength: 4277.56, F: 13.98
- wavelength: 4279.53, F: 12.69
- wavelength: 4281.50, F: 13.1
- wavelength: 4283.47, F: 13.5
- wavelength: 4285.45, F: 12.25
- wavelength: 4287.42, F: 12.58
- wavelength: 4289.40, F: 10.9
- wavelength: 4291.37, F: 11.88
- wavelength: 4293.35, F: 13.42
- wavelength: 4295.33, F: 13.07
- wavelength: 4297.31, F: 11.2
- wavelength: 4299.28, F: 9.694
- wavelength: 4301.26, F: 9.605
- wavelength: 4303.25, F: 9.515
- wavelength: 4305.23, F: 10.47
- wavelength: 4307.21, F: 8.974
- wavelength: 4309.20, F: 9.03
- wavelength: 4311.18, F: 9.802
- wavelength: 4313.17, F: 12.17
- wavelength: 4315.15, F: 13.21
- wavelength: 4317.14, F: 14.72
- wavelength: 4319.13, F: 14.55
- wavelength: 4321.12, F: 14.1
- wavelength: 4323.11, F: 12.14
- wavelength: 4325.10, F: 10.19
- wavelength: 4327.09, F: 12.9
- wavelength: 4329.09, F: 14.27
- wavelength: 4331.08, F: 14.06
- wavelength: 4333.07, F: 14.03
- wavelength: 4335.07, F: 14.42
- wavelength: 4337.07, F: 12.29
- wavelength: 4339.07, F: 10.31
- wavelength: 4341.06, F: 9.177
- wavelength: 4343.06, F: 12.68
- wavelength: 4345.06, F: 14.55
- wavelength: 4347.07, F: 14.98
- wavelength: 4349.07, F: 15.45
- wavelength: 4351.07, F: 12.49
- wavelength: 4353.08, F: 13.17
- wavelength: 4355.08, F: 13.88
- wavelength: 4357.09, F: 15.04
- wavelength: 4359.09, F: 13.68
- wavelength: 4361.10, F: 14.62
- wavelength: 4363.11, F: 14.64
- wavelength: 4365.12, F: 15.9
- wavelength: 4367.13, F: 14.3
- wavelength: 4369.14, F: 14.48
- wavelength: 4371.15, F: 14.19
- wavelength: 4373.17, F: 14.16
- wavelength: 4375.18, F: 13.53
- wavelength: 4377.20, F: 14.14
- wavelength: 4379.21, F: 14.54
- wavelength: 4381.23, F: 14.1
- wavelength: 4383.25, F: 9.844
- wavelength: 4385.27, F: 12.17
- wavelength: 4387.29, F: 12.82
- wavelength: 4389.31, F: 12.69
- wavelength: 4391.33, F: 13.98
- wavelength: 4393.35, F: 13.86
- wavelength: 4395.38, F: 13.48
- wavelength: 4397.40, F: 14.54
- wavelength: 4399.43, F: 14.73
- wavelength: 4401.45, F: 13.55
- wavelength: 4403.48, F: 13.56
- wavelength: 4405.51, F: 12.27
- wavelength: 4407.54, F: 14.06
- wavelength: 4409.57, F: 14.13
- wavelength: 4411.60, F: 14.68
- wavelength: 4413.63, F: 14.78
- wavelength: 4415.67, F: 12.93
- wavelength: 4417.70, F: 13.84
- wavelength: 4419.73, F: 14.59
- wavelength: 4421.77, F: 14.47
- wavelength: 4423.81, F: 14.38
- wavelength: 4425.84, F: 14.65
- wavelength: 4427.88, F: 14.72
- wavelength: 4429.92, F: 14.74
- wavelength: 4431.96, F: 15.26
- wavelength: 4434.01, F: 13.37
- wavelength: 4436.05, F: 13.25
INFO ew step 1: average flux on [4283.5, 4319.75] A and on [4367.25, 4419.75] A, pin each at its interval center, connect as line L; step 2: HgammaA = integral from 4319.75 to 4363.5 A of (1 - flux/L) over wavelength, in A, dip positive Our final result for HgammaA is -2.99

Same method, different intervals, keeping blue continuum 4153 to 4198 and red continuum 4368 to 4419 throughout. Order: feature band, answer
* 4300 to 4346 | 5.9 A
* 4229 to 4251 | 0.7 A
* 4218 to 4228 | 1.1 A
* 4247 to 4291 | 3.3 A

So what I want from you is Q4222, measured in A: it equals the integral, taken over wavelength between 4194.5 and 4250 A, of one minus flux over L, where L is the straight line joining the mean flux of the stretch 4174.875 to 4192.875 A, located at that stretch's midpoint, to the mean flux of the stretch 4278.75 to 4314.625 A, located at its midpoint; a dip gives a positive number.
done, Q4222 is -1.9 A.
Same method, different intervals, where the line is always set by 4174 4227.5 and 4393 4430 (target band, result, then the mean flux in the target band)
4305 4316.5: 2.6 A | 10.7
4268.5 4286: 1.4 A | 12.7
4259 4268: 0.5 A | 13.1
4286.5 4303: 2.9 A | 11.4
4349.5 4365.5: -0.2 A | 14.2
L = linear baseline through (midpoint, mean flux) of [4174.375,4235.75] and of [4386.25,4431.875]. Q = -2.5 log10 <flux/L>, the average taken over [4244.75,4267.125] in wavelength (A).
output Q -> 0.031 mag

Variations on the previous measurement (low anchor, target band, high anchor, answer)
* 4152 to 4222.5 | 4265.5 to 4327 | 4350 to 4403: 0.16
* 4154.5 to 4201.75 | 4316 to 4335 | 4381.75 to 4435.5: 0.03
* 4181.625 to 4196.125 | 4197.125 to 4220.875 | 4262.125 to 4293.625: 0.00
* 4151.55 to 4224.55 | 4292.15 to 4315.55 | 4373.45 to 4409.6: 0.26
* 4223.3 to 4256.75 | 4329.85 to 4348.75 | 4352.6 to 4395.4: 0.05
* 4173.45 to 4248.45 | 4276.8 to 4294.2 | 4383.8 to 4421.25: 0.08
